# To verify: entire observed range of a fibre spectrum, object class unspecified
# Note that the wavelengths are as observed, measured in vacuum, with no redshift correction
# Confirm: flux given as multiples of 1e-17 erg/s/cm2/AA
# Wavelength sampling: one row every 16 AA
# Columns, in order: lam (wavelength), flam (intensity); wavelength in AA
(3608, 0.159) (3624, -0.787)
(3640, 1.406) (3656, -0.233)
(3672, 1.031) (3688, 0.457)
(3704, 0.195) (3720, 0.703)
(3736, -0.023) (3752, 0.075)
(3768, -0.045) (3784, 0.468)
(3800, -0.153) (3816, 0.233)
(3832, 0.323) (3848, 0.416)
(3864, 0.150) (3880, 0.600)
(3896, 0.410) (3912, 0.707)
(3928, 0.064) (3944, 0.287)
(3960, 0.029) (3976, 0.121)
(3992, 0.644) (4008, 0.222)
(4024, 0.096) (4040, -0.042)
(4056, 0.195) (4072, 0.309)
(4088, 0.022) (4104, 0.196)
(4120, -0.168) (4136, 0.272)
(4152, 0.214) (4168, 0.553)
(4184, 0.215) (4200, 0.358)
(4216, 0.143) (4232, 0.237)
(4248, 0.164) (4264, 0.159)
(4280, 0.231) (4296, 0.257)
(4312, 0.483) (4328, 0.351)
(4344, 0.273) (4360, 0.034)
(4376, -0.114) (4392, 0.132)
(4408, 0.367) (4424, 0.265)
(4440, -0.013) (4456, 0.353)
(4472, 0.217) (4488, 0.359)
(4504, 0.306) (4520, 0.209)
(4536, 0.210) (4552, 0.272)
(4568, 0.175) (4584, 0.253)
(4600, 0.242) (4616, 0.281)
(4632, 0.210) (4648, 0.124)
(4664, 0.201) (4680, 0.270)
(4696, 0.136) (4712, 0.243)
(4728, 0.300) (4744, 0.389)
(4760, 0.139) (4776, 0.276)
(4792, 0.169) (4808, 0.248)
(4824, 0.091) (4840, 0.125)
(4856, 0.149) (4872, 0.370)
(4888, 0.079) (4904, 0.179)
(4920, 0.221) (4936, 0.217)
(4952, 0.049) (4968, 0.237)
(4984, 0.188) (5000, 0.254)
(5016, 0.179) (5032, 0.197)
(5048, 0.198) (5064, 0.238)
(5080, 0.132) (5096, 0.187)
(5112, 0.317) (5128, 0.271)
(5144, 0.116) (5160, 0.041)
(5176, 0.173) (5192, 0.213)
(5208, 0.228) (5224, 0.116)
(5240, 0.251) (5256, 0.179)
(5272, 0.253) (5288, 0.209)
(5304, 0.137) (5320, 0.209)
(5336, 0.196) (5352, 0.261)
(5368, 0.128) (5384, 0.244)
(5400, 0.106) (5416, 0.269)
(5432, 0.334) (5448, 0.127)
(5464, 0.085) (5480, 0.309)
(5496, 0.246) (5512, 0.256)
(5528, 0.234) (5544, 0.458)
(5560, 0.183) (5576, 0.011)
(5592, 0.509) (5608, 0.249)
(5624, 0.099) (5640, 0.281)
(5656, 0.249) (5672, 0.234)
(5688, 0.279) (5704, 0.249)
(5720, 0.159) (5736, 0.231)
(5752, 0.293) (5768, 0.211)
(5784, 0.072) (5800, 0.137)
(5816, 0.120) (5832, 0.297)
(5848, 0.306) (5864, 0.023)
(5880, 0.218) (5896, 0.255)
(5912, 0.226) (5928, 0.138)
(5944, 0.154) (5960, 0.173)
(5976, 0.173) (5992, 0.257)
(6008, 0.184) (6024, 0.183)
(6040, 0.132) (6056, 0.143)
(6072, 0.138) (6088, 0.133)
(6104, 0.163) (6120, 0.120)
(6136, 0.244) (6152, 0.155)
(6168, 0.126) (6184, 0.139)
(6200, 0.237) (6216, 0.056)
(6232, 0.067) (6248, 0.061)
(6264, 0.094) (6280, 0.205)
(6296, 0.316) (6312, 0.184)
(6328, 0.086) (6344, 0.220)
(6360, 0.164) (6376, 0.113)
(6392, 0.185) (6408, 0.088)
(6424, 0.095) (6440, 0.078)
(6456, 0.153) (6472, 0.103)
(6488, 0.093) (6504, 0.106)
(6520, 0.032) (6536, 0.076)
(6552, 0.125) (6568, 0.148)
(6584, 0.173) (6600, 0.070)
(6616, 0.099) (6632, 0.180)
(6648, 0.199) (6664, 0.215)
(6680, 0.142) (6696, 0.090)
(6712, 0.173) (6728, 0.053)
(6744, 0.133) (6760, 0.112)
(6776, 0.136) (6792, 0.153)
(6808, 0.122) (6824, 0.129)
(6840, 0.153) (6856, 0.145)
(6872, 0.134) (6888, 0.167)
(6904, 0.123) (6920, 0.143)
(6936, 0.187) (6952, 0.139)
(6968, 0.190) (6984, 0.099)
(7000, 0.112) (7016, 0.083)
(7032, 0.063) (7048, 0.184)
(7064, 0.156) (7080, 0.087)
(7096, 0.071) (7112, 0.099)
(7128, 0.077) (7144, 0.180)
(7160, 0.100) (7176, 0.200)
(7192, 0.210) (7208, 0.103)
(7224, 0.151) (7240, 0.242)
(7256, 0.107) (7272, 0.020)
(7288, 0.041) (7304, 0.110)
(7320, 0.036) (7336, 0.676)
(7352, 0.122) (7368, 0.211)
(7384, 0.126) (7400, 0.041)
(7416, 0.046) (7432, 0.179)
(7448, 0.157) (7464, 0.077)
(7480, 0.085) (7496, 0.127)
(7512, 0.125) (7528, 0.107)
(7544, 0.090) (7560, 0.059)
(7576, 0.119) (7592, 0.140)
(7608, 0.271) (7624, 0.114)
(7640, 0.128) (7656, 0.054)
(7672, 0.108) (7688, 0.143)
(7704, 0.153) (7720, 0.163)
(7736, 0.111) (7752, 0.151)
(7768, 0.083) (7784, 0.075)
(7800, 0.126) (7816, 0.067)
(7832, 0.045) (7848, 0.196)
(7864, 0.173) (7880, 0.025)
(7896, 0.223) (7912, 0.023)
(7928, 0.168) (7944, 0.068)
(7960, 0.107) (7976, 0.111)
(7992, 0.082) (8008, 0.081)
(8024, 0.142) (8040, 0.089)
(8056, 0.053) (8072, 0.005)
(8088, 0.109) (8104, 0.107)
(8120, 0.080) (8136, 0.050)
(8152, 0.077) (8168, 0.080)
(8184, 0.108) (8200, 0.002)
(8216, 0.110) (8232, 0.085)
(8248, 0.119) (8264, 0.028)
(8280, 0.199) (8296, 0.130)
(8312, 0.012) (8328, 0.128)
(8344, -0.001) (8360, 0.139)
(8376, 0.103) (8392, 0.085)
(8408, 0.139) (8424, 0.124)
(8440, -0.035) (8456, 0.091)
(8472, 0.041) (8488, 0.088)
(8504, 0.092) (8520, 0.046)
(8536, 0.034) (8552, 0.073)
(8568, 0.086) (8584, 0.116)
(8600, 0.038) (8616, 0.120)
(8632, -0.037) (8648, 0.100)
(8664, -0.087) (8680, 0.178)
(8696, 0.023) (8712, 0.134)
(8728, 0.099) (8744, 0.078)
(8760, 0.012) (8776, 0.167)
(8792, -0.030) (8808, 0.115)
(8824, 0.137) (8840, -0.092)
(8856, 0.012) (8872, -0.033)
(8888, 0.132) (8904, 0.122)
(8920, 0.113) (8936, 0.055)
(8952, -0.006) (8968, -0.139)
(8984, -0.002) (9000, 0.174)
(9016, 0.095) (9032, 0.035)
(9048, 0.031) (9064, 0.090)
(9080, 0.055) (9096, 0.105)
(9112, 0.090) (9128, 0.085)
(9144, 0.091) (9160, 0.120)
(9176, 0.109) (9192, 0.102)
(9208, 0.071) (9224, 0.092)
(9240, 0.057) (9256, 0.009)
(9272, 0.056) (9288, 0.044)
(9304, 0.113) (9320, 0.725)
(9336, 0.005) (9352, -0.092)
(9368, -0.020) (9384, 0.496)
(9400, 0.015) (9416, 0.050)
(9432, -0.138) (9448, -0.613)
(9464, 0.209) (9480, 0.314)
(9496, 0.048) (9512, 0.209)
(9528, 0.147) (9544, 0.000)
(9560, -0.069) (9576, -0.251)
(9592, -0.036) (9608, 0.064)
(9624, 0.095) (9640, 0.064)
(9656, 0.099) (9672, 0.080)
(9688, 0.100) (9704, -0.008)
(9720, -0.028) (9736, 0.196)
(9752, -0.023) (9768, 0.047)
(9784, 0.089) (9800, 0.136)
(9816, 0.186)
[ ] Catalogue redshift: 0.117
